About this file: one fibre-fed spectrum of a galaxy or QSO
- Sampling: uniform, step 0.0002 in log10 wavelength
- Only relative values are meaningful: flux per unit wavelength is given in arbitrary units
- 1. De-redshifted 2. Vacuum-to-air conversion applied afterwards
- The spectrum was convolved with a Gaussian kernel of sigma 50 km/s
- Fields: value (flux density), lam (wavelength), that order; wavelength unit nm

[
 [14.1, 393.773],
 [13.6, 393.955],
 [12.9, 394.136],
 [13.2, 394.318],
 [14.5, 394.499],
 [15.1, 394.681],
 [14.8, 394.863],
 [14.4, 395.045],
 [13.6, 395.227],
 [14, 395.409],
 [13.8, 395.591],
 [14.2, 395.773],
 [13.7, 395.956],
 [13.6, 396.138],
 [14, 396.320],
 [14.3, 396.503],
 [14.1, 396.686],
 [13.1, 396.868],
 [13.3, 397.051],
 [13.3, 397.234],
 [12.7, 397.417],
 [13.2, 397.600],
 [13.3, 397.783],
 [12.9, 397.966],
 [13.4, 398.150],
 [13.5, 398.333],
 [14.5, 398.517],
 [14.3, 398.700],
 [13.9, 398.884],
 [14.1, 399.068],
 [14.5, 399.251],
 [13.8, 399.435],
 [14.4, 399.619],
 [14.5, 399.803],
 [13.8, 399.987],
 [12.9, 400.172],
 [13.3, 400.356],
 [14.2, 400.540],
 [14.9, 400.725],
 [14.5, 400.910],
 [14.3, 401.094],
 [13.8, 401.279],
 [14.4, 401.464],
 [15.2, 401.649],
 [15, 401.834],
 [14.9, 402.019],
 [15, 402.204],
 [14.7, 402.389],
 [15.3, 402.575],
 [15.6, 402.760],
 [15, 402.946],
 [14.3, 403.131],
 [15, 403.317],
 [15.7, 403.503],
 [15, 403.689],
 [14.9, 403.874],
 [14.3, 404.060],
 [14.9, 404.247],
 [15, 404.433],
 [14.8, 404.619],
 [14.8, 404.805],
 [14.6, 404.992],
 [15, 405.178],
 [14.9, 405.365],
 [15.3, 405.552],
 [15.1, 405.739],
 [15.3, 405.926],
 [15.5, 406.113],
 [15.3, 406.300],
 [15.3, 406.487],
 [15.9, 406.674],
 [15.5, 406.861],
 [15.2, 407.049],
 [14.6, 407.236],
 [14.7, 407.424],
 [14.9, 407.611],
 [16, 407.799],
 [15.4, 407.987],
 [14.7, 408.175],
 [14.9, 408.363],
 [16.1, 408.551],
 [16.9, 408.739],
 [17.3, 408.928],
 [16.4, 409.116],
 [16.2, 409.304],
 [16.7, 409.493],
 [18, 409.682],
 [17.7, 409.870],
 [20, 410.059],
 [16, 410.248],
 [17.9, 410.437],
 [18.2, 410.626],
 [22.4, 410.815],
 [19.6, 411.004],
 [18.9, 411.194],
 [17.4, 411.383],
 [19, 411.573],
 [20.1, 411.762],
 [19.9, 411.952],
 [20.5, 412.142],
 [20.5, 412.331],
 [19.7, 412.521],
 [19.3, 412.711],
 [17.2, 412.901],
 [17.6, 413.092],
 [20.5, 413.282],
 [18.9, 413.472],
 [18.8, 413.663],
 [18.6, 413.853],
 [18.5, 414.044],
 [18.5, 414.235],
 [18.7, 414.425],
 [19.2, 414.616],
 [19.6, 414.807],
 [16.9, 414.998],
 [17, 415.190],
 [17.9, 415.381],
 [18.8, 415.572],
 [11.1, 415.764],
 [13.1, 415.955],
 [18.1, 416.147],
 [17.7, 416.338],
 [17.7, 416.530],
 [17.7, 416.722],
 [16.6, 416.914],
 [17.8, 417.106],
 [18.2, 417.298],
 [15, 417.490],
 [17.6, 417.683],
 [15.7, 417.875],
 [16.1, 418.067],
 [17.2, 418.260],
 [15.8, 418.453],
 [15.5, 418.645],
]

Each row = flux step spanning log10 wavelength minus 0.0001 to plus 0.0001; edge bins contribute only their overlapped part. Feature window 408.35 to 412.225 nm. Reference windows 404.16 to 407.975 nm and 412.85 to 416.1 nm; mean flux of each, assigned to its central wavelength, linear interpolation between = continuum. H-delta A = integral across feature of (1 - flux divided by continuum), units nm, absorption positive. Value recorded -0.41 nm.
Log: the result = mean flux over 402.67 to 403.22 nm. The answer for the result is 15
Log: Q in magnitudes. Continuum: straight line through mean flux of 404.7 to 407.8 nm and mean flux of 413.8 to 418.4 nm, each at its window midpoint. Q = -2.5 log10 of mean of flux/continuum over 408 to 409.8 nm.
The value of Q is -0.04 mag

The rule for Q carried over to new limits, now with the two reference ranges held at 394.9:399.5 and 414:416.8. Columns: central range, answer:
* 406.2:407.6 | 0.032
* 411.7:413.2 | -0.156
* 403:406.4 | 0.018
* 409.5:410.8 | -0.116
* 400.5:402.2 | -0.003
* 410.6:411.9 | -0.177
